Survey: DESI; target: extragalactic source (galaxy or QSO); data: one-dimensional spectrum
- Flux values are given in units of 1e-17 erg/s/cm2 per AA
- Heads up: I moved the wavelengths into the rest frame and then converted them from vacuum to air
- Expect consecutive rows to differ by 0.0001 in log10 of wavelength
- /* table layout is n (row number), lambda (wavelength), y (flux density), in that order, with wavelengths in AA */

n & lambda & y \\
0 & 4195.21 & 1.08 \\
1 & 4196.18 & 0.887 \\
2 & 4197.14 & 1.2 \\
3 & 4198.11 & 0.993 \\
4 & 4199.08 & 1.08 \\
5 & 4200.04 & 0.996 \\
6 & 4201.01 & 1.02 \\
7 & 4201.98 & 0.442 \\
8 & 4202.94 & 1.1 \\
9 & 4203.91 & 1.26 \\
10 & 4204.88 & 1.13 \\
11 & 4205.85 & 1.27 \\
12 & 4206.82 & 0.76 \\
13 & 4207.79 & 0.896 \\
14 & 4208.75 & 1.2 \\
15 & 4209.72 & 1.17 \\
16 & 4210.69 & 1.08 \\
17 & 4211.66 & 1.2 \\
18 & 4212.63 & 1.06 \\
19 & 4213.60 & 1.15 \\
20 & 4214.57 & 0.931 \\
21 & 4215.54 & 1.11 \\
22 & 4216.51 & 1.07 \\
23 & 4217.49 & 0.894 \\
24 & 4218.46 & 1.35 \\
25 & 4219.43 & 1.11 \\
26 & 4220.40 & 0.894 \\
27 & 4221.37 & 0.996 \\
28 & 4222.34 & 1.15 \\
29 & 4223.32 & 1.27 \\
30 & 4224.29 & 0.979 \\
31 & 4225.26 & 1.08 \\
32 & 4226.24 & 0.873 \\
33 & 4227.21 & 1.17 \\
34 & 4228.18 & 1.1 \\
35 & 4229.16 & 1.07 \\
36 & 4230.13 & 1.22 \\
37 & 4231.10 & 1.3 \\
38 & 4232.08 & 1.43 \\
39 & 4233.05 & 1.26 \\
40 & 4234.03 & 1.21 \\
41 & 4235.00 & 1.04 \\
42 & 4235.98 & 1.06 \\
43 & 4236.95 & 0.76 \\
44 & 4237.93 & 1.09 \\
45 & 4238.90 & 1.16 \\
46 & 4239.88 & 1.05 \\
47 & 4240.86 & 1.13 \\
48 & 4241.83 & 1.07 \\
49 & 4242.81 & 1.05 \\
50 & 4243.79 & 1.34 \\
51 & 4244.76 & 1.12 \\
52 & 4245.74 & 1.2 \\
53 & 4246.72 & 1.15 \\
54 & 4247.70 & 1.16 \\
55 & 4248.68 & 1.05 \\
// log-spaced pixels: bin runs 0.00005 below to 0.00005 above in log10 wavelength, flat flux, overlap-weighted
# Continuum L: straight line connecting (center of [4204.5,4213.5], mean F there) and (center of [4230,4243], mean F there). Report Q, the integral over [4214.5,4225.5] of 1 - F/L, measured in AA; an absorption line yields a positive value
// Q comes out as 0.3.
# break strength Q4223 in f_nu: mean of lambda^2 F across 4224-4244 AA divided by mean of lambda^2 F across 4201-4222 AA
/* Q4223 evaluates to 1.1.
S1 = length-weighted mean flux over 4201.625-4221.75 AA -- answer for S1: 1.06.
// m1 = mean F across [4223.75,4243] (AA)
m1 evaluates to 1.11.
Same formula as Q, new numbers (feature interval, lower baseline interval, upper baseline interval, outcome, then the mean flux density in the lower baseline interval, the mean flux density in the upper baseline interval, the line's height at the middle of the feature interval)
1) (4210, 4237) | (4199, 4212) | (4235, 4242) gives -1.7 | 1.04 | 1.04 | 1.04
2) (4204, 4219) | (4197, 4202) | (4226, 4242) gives -0.8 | 0.985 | 1.12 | 1.03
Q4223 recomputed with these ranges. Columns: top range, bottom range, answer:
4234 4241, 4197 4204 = 1.08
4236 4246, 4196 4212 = 1.07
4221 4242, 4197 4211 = 1.09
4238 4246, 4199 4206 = 1.13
